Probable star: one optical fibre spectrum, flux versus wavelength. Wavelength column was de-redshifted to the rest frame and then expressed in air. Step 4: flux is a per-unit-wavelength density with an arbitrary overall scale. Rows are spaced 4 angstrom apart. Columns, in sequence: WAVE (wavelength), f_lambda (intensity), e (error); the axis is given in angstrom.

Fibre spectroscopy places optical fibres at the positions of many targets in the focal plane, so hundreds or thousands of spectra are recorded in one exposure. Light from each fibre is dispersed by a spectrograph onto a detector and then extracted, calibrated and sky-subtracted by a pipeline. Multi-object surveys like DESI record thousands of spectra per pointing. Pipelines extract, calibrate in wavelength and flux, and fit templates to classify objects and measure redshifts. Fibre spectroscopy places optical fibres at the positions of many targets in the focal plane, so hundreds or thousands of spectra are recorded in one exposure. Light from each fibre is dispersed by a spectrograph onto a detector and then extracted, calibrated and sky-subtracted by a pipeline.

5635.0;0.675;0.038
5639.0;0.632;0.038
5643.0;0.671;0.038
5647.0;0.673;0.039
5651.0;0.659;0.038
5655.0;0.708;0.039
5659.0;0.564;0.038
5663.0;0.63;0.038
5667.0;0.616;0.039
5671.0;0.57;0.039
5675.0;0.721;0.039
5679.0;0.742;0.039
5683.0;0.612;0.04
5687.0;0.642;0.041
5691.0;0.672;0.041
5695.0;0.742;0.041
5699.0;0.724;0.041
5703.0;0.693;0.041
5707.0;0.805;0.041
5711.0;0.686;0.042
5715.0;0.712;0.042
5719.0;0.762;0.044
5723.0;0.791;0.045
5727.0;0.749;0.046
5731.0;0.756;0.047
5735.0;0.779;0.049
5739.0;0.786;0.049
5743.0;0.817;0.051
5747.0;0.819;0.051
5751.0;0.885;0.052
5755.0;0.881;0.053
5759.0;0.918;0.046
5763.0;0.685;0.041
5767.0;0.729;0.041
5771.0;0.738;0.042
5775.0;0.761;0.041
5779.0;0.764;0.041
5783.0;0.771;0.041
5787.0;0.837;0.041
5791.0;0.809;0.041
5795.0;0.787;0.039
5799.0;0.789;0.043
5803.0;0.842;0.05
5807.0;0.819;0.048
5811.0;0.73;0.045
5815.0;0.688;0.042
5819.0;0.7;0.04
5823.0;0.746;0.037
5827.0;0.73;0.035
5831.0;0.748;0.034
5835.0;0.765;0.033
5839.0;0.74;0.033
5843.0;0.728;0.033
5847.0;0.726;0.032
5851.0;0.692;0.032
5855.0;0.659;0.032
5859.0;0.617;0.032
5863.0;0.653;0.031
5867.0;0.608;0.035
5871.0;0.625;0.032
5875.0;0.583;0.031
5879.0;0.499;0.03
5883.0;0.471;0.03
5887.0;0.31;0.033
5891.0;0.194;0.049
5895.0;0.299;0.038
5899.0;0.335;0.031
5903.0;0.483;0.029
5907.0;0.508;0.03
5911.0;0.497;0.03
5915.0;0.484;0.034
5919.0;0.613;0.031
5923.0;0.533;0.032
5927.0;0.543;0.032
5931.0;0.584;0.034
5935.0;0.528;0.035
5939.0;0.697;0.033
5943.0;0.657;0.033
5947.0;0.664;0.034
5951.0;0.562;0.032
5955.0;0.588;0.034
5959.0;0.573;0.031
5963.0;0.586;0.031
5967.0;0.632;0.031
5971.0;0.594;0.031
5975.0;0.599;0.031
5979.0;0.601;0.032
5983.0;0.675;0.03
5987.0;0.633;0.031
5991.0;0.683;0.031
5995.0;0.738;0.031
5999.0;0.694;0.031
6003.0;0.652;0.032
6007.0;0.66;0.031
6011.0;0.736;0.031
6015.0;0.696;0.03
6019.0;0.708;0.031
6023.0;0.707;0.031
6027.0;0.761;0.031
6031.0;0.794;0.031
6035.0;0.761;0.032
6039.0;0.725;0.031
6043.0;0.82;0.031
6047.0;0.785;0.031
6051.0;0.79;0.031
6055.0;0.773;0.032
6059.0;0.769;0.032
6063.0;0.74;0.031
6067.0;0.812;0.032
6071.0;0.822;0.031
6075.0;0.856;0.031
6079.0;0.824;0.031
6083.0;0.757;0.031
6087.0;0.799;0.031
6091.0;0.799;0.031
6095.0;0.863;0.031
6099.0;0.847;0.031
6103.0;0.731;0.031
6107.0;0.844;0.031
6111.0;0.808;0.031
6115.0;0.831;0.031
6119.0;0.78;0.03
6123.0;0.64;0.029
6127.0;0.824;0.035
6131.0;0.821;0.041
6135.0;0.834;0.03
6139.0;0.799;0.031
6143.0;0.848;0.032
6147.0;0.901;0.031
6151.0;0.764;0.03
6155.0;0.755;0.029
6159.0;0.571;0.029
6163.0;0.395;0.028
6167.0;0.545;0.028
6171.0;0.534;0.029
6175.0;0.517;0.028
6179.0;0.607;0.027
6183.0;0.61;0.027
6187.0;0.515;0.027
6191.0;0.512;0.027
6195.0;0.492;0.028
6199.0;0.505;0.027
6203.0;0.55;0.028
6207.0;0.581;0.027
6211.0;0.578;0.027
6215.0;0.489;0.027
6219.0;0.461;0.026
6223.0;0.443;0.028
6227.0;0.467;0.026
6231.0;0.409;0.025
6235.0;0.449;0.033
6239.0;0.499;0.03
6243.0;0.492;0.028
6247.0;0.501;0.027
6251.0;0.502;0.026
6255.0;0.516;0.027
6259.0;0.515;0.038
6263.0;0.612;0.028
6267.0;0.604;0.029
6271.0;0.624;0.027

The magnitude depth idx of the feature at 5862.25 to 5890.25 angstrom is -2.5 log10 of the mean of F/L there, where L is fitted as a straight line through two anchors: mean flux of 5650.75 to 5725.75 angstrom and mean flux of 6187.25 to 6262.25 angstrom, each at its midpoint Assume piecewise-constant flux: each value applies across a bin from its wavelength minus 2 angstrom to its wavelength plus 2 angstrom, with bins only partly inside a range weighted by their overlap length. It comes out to 0.206 mag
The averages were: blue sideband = 0.688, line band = 0.515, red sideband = 0.5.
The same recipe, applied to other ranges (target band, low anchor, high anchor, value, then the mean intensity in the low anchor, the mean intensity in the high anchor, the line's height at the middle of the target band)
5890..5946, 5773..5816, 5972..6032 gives 0.39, 0.784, 0.686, 0.725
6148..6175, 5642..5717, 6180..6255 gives -0.15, 0.676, 0.505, 0.523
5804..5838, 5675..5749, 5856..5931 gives -0.25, 0.738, 0.497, 0.593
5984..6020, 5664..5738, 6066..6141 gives 0.14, 0.71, 0.805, 0.781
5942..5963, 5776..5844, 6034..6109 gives 0.28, 0.765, 0.796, 0.782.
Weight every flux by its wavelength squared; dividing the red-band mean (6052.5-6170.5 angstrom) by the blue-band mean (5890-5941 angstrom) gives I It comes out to 1.67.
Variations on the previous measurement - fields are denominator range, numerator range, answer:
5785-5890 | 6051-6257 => 1.07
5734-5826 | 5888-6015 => 0.78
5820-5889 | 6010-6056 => 1.25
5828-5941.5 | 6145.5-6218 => 1.13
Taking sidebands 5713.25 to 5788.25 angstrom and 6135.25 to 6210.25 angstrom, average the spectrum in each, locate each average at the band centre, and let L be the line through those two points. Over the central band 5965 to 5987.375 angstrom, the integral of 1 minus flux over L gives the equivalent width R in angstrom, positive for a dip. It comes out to 2.36 angstrom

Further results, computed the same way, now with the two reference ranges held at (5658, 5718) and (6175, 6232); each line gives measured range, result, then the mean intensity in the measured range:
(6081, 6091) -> -4.1 angstrom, 0.782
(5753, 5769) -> -3.6 angstrom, 0.803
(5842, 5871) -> -1.7 angstrom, 0.664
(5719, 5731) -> -1.8 angstrom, 0.766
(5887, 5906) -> 8.6 angstrom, 0.335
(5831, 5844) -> -2.3 angstrom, 0.746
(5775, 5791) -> -3.5 angstrom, 0.789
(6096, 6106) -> -4.6 angstrom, 0.802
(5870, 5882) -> 1.2 angstrom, 0.556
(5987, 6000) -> -2.5 angstrom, 0.695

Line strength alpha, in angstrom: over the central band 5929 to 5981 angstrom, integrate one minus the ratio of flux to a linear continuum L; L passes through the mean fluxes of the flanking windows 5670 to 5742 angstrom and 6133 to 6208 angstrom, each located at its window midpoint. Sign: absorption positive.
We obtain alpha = 5.0 angstrom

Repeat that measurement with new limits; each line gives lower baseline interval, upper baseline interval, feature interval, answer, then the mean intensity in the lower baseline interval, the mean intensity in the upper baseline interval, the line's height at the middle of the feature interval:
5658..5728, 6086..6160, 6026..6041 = 0.3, 0.692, 0.795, 0.774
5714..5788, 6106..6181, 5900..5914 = 5.1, 0.787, 0.715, 0.758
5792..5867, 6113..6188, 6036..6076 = -4.8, 0.729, 0.691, 0.702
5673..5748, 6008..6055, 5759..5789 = -1.1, 0.736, 0.752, 0.739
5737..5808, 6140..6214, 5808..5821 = 1.1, 0.802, 0.6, 0.781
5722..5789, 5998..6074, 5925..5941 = 3.7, 0.792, 0.75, 0.765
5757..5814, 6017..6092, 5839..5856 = 1.6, 0.783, 0.779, 0.782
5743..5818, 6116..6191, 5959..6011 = 5.9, 0.791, 0.679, 0.729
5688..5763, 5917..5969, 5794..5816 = -2.2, 0.772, 0.597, 0.708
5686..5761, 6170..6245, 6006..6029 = -3.8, 0.771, 0.511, 0.613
